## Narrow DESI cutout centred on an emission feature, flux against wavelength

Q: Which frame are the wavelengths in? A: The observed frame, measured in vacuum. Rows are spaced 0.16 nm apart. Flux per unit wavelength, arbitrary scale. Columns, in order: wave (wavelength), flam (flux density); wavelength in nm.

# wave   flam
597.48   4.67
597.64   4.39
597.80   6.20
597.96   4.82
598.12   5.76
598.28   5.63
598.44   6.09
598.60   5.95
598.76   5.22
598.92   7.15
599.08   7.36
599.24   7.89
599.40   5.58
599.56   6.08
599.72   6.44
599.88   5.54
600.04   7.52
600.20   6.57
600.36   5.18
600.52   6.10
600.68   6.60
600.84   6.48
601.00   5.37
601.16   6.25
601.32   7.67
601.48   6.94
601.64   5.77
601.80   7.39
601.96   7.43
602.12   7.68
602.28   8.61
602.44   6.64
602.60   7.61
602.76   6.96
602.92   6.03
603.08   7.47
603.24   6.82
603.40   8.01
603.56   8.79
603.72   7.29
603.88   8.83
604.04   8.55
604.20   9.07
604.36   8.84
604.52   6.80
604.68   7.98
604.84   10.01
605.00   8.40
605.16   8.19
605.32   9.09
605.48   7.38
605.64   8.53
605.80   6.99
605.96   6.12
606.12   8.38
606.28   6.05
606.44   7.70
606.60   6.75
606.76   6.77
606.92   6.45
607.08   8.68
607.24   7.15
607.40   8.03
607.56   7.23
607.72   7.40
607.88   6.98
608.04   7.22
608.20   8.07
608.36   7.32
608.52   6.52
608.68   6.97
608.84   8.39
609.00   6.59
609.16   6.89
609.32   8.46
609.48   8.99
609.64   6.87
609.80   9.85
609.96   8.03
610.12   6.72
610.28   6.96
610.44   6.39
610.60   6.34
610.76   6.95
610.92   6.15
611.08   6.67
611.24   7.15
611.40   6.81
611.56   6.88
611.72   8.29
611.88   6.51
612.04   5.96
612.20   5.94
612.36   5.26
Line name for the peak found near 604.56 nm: Mg II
